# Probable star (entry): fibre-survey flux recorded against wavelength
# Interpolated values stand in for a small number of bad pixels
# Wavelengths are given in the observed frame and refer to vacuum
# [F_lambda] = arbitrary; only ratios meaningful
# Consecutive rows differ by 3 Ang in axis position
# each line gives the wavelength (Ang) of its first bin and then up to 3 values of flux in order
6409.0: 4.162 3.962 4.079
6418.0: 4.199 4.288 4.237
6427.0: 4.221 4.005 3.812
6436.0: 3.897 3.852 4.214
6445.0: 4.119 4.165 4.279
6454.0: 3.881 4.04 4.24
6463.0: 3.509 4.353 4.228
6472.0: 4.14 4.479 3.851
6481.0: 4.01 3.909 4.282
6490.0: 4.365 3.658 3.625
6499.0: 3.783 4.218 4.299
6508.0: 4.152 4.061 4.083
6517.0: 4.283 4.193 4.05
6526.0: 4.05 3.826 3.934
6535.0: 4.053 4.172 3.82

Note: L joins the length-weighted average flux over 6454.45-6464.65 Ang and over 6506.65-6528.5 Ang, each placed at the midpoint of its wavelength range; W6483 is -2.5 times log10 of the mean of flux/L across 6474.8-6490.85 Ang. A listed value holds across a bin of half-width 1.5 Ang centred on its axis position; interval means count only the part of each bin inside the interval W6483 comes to -0.03 mag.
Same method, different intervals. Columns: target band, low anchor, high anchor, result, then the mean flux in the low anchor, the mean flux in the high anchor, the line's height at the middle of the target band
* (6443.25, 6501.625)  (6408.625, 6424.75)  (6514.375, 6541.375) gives 0.01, 4.15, 4.05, 4.1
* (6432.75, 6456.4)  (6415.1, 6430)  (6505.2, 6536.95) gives 0.03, 4.2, 4.08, 4.17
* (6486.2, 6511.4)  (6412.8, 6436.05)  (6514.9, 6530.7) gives 0.01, 4.1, 4.08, 4.08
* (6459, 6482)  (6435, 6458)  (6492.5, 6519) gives -0.01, 4.06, 4.03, 4.05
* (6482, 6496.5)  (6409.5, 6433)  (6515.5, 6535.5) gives 0.02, 4.12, 4.06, 4.08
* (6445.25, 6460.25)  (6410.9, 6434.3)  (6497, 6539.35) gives 0.00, 4.11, 4.08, 4.1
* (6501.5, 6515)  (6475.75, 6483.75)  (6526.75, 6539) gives -0.05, 3.98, 3.99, 3.99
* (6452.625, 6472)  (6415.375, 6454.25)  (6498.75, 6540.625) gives 0.01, 4.1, 4.08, 4.09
